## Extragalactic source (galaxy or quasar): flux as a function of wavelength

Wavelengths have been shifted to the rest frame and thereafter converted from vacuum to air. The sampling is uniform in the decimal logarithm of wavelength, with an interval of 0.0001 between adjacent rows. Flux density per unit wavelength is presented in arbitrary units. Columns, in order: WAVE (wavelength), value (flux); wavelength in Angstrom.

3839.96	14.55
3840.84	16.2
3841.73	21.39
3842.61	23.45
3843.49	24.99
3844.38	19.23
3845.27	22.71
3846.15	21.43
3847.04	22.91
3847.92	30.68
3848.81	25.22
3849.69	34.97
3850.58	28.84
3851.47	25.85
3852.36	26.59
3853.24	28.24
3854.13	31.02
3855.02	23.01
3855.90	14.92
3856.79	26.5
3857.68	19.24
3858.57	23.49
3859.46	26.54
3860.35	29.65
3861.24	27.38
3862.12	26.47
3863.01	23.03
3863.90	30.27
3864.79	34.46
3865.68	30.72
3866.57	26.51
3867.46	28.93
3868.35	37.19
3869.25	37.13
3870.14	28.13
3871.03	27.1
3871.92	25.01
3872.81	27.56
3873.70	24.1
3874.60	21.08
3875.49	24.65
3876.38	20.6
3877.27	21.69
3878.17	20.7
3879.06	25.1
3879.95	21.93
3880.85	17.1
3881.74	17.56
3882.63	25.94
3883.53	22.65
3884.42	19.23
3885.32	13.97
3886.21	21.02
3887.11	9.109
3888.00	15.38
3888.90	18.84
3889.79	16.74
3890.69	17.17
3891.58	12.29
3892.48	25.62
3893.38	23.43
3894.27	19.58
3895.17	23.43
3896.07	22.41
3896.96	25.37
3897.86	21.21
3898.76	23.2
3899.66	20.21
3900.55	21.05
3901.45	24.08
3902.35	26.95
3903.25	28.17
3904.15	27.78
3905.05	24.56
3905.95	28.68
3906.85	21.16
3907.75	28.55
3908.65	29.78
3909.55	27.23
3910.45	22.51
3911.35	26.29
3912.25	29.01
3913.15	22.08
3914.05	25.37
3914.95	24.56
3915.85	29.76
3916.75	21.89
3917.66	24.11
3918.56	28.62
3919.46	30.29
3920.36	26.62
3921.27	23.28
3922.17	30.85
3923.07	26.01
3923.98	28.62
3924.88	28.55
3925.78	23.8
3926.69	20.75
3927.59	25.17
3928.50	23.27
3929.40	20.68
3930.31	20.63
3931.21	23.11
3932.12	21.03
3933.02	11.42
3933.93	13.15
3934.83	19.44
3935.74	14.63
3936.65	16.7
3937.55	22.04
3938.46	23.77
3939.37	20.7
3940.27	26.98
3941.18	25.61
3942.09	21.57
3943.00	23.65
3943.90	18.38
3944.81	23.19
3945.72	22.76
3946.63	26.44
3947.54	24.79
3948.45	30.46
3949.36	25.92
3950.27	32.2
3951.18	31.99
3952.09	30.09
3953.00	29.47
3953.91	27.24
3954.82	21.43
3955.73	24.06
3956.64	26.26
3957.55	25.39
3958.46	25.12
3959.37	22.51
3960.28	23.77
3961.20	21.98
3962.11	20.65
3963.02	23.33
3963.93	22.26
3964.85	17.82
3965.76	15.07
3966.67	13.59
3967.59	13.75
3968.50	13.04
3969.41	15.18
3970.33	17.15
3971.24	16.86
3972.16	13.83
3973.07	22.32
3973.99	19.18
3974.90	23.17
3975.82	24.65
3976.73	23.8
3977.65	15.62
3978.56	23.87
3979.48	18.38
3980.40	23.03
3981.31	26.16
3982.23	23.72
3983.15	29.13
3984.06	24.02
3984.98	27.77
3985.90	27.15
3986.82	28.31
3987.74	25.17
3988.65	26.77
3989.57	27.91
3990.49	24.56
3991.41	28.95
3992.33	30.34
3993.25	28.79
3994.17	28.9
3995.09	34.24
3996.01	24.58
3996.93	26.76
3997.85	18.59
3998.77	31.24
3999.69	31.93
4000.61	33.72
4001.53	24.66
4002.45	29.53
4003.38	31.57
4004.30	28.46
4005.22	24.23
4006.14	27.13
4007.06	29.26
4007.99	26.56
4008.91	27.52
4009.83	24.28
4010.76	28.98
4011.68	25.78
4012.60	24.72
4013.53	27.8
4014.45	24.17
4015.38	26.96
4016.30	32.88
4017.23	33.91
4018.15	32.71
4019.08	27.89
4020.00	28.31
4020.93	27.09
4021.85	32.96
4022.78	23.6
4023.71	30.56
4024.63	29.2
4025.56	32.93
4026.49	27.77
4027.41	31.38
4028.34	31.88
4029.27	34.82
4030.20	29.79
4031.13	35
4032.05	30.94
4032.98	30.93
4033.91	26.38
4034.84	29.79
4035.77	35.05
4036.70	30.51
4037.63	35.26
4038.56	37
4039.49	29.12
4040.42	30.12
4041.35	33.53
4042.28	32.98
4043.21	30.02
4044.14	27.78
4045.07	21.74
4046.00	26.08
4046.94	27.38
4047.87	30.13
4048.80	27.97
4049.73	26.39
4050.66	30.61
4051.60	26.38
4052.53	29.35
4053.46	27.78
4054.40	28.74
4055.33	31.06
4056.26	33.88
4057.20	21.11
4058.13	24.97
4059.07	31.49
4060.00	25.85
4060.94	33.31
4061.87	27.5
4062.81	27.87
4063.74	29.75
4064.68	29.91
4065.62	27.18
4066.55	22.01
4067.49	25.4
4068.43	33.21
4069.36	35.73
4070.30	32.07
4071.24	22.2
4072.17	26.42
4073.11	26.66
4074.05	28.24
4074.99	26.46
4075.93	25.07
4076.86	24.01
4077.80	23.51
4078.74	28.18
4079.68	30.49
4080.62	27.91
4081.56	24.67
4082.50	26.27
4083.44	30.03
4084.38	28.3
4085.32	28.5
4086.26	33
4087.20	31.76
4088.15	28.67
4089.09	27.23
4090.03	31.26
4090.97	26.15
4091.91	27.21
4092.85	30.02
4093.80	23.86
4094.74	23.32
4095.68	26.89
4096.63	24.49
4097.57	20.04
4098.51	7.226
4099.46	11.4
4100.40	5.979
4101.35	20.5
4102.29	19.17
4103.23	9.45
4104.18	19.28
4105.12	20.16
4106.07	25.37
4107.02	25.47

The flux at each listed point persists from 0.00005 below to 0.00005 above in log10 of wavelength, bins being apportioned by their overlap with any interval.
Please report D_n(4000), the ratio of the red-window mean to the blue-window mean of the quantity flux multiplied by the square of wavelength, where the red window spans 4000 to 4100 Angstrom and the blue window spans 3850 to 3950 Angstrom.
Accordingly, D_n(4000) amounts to 1.27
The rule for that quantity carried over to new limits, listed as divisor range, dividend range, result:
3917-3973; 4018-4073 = 1.37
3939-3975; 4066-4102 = 1.21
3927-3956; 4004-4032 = 1.30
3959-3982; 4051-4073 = 1.51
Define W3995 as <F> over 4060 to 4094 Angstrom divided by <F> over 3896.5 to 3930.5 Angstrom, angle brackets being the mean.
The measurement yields 1.1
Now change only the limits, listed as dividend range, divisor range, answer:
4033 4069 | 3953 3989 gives 1.33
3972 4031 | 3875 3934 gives 1.19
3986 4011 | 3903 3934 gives 1.12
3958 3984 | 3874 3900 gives 1.01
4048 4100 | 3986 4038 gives 0.93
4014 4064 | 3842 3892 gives 1.23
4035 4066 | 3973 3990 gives 1.21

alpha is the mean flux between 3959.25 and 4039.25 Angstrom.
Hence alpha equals 26.3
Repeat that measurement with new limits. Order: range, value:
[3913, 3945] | 23.1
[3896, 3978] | 23.2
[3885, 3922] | 23.3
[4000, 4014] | 27.7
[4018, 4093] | 29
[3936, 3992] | 23.1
